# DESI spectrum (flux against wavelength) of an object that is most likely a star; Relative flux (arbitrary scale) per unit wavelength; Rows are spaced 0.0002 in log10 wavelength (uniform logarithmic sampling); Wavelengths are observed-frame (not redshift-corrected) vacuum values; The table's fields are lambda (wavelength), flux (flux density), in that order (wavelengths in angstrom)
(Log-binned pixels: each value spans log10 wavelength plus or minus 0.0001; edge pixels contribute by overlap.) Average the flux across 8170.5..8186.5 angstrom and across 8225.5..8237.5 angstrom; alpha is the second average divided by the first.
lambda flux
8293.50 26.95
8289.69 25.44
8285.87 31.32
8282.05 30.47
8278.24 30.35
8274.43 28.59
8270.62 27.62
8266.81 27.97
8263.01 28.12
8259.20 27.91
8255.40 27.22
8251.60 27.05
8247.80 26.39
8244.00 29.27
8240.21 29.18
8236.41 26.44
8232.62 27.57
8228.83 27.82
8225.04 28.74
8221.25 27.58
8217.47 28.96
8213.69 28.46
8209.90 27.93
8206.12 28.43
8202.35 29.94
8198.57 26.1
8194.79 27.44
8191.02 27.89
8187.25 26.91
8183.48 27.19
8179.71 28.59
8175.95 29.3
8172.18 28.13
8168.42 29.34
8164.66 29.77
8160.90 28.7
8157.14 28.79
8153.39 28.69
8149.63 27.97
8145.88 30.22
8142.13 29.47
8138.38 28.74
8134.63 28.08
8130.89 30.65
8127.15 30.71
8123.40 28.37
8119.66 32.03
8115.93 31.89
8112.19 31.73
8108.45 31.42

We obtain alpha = 0.98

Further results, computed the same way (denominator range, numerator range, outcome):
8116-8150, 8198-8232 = 0.95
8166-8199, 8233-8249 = 1.00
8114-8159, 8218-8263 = 0.94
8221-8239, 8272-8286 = 1.08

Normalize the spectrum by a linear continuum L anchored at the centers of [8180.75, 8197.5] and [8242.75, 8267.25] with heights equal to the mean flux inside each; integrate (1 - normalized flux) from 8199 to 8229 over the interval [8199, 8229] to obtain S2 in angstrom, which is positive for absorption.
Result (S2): -1.0 angstrom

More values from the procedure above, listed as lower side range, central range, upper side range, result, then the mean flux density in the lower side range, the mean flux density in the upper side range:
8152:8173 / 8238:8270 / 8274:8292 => 1.4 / 29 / 29.2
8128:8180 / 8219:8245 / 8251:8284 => 0.5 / 29.1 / 28.4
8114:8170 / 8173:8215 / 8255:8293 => 1.6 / 29.6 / 28.5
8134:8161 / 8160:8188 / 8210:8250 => 0.1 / 28.9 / 28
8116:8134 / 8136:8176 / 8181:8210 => 0.4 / 30.4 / 27.7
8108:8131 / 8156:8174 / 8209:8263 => 0.5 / 31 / 27.9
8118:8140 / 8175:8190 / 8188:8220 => 0.3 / 29.7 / 28.1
